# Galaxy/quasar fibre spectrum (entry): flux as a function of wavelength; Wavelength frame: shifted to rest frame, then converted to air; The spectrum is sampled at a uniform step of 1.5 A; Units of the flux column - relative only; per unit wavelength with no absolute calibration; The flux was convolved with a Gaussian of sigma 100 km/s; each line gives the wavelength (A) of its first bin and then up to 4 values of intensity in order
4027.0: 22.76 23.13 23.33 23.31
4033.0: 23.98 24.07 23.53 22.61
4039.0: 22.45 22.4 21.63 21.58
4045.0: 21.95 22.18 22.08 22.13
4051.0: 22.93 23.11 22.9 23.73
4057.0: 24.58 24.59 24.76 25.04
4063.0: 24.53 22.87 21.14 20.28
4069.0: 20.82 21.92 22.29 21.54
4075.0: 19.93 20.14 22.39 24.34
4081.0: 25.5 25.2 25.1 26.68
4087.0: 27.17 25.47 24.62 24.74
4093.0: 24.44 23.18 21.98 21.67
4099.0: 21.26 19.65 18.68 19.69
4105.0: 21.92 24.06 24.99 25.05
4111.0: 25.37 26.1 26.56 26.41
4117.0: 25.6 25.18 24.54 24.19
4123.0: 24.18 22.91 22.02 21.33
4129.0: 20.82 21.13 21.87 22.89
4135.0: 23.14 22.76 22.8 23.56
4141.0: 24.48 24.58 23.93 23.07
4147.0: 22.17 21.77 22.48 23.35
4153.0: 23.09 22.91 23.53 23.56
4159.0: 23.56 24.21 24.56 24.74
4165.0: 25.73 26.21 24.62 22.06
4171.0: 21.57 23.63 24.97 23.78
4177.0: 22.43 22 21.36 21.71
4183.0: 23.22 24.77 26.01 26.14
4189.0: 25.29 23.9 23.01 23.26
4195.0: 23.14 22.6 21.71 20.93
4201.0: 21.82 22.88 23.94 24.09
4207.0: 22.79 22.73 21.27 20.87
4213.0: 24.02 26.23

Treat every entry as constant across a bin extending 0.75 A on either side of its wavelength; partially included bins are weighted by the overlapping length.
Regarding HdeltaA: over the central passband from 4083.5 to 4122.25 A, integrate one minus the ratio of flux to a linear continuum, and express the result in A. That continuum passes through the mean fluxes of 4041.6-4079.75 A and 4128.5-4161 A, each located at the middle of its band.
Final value -2.1 A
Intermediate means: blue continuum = 22.5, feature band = 24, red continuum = 23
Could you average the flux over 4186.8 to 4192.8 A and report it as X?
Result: 24.6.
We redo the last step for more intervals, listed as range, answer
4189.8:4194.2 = 23.4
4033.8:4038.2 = 23.4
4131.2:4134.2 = 22.4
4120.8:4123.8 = 24.2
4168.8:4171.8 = 21.8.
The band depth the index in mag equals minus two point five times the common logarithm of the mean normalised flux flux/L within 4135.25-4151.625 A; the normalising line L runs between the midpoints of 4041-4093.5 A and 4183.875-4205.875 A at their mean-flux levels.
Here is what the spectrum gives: 0.012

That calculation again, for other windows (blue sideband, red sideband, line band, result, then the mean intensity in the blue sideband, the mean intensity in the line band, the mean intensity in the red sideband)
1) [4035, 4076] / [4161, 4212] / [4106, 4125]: -0.096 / 22.6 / 25.1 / 23.4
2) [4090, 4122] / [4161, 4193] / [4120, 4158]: 0.038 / 23.6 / 22.9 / 23.9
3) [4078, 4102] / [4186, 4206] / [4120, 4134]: 0.057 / 23.8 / 22.5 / 23.4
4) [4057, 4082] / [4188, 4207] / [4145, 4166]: -0.026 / 22.7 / 23.5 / 23.1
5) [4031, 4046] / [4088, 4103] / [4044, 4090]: -0.031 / 22.7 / 23.3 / 22.5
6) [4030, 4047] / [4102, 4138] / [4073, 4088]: -0.034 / 22.7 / 23.9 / 23.5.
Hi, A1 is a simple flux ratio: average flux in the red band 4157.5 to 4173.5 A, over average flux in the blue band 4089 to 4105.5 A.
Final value 1.1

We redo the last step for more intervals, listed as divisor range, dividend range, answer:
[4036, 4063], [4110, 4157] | 1.02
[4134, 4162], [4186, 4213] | 0.99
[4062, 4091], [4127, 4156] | 0.98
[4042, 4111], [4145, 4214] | 1.01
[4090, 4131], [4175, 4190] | 1.02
